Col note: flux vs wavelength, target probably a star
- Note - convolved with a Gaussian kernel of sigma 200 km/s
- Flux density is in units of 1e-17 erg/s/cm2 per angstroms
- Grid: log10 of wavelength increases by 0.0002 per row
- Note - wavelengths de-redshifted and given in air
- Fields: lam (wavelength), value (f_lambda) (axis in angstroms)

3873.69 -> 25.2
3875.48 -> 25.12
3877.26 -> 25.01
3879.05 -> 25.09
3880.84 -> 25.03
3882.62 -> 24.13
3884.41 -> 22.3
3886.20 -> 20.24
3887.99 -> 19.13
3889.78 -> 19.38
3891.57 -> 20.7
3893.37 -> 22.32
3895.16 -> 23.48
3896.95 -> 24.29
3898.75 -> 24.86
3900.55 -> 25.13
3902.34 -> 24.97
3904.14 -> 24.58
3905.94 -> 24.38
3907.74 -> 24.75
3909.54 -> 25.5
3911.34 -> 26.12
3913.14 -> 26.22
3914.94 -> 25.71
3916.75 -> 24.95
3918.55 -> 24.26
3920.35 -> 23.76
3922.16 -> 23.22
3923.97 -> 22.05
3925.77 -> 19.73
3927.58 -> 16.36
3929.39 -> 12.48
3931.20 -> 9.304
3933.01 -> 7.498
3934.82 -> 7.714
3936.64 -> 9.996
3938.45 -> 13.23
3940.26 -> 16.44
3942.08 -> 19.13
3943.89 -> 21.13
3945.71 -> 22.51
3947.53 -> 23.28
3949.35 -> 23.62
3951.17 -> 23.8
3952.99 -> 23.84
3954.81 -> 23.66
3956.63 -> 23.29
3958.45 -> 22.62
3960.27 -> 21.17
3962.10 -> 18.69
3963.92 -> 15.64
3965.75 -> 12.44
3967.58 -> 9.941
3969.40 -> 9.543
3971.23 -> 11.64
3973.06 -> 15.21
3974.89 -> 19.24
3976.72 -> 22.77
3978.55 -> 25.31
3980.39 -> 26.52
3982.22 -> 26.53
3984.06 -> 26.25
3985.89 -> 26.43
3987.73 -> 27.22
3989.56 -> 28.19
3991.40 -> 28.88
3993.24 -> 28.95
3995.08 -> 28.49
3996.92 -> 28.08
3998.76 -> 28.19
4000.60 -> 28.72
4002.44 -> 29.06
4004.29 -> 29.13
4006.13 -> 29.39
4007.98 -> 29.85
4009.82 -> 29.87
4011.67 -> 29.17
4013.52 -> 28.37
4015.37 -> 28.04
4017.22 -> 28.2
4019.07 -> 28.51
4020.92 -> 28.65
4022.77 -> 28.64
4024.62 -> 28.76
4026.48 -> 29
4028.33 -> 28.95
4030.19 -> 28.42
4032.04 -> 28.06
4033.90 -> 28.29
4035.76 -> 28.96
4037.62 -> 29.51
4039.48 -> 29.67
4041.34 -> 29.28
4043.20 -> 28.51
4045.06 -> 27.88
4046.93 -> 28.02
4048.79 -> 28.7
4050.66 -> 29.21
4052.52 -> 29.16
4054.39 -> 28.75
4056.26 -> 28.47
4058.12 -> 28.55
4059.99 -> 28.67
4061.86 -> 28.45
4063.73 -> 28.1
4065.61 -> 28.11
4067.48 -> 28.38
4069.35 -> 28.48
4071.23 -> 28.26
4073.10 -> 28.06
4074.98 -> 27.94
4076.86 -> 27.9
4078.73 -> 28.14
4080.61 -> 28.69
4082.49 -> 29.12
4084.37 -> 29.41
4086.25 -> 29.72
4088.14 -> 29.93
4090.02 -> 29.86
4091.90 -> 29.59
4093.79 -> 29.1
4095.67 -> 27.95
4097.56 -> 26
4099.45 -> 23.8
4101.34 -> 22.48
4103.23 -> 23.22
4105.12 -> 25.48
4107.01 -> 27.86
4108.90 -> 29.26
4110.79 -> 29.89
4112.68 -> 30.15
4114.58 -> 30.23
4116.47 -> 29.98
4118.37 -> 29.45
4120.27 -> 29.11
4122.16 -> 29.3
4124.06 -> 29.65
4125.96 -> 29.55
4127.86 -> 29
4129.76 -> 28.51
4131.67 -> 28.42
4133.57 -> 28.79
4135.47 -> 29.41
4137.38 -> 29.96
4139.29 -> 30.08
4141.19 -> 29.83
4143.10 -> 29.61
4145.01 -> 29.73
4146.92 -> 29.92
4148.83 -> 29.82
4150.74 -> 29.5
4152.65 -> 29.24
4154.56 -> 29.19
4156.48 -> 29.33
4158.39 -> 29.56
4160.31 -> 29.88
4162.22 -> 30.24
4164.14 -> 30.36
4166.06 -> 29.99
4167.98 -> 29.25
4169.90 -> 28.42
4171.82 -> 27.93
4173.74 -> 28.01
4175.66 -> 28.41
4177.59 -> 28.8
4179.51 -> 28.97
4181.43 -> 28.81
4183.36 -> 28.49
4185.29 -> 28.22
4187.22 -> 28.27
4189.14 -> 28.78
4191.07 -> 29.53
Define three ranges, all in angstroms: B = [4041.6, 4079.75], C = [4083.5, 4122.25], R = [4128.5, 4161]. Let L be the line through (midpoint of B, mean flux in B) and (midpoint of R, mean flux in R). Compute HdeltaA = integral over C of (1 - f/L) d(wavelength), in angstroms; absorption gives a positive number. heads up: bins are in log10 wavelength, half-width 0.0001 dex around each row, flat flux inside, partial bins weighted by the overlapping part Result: 1.0 angstroms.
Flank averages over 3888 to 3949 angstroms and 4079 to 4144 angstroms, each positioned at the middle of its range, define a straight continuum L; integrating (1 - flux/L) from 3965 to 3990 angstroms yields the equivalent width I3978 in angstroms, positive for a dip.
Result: 2.9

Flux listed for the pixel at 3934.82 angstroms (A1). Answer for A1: 7.714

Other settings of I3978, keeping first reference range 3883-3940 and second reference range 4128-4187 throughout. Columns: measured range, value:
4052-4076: -2.3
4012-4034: -3.6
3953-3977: 5.3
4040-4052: -1.6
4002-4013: -2.5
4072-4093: -1.9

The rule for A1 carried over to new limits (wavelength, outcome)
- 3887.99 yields 19.13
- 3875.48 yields 25.12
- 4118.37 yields 29.45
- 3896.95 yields 24.29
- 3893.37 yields 22.32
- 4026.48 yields 29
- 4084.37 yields 29.41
